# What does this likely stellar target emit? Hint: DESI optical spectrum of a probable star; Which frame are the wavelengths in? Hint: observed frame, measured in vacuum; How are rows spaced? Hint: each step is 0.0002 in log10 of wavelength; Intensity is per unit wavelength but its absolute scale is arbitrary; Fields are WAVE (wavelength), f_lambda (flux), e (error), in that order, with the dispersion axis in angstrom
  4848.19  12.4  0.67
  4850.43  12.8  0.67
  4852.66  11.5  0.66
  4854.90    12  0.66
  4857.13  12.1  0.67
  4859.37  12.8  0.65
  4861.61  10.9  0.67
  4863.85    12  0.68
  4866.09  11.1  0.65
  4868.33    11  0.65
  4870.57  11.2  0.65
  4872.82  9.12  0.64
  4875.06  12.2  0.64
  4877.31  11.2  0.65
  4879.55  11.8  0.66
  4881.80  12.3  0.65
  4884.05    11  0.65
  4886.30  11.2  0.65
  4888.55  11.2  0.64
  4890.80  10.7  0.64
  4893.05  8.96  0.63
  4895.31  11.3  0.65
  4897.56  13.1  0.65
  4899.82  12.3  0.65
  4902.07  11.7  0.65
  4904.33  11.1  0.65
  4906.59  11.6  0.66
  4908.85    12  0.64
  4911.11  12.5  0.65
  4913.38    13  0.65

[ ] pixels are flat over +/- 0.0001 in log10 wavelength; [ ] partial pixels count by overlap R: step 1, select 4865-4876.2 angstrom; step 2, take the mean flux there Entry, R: 10.9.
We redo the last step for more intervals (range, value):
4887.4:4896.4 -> 10.5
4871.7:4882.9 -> 11.3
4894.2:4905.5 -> 11.9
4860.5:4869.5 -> 11.3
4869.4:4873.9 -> 10.2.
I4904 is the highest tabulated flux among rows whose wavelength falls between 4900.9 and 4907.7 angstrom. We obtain 11.7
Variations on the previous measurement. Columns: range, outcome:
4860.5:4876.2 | 12.2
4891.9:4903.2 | 13.1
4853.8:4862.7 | 12.8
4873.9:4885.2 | 12.3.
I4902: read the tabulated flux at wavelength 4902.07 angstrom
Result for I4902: 11.7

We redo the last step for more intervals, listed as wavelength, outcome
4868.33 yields 11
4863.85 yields 12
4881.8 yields 12.3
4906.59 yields 11.6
